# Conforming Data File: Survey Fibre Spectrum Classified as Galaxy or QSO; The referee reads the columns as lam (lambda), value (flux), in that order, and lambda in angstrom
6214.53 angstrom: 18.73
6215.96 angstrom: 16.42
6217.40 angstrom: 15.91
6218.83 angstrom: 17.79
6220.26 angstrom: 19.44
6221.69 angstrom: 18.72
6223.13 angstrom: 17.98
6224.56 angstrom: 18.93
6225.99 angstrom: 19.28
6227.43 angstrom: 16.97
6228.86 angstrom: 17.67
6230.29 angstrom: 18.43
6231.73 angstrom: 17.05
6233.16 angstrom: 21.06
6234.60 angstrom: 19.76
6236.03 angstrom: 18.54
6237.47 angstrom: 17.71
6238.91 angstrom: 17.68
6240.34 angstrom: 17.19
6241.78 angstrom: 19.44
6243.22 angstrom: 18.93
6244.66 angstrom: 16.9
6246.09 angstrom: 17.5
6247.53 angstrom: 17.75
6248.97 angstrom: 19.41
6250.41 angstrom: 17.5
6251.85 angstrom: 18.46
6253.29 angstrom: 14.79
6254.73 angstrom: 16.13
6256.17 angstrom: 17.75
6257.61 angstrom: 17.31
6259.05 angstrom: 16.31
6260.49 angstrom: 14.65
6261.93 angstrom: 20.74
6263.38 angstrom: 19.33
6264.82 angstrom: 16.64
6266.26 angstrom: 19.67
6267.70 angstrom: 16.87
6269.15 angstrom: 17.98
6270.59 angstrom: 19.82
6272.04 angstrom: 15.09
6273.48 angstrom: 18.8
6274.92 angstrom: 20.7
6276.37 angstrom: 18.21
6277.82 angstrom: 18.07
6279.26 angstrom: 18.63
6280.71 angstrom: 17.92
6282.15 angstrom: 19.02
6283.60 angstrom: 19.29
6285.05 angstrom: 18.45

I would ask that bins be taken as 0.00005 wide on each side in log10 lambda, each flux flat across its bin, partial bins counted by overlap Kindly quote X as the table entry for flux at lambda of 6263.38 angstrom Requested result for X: 19.33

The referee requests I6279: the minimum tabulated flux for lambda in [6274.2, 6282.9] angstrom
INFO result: 17.92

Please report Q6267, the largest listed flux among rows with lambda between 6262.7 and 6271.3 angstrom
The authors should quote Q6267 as 19.82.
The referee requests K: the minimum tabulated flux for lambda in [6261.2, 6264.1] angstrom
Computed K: 19.33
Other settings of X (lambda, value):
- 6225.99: 19.28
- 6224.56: 18.93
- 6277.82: 18.07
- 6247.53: 17.75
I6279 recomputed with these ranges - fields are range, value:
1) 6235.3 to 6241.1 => 17.19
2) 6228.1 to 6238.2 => 17.05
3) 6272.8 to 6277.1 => 18.21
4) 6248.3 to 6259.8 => 14.79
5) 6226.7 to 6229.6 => 16.97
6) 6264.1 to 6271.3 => 16.64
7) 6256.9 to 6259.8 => 16.31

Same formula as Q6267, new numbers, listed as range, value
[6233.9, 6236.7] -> 19.76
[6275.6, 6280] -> 18.63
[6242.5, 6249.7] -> 19.41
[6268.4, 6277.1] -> 20.7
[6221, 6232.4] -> 19.28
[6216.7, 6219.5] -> 17.79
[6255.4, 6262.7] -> 20.74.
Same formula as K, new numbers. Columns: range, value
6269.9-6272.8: 15.09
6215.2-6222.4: 15.91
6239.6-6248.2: 16.9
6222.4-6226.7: 17.98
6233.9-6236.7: 18.54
